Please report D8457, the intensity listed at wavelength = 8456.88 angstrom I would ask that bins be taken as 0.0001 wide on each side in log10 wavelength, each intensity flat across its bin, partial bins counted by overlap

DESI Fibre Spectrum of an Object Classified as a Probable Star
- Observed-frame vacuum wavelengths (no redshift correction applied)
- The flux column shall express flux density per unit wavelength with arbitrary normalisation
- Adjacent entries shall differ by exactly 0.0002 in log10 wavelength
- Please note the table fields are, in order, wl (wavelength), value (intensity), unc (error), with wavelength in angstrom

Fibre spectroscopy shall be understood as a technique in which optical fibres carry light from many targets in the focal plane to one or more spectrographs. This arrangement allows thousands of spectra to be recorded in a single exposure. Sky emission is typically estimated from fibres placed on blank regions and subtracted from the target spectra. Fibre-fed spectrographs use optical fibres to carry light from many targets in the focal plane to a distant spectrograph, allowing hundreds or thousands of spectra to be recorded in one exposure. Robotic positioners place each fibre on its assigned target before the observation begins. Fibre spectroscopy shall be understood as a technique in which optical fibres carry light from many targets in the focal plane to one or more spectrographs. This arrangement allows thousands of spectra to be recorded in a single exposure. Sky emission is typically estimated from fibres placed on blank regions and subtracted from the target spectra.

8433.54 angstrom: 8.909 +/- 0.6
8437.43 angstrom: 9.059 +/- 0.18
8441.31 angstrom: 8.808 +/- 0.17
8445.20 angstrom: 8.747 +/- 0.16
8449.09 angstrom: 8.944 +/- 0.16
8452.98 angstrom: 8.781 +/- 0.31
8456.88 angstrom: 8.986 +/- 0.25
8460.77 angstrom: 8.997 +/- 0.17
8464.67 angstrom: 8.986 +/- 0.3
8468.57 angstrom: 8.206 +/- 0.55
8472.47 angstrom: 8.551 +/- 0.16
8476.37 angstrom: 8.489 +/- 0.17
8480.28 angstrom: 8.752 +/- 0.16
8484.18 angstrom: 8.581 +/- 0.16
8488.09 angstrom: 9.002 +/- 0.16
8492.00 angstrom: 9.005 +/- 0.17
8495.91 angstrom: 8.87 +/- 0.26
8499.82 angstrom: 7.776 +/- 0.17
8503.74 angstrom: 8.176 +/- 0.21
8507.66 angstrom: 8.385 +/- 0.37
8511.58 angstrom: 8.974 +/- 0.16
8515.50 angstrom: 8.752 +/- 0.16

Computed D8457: 8.986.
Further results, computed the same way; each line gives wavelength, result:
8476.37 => 8.489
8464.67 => 8.986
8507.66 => 8.385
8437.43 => 9.059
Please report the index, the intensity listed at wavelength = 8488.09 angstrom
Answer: 9.002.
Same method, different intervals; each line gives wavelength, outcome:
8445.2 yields 8.747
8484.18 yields 8.581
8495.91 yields 8.87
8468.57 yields 8.206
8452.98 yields 8.781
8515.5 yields 8.752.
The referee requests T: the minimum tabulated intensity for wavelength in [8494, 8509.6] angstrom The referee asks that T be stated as 7.776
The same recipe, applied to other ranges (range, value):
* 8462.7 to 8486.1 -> 8.206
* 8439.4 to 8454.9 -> 8.747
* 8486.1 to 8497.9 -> 8.87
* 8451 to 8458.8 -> 8.781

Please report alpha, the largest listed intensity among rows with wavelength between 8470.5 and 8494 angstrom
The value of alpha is 9.005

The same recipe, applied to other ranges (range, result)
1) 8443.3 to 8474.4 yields 8.997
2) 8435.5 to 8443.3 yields 9.059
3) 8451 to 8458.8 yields 8.986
